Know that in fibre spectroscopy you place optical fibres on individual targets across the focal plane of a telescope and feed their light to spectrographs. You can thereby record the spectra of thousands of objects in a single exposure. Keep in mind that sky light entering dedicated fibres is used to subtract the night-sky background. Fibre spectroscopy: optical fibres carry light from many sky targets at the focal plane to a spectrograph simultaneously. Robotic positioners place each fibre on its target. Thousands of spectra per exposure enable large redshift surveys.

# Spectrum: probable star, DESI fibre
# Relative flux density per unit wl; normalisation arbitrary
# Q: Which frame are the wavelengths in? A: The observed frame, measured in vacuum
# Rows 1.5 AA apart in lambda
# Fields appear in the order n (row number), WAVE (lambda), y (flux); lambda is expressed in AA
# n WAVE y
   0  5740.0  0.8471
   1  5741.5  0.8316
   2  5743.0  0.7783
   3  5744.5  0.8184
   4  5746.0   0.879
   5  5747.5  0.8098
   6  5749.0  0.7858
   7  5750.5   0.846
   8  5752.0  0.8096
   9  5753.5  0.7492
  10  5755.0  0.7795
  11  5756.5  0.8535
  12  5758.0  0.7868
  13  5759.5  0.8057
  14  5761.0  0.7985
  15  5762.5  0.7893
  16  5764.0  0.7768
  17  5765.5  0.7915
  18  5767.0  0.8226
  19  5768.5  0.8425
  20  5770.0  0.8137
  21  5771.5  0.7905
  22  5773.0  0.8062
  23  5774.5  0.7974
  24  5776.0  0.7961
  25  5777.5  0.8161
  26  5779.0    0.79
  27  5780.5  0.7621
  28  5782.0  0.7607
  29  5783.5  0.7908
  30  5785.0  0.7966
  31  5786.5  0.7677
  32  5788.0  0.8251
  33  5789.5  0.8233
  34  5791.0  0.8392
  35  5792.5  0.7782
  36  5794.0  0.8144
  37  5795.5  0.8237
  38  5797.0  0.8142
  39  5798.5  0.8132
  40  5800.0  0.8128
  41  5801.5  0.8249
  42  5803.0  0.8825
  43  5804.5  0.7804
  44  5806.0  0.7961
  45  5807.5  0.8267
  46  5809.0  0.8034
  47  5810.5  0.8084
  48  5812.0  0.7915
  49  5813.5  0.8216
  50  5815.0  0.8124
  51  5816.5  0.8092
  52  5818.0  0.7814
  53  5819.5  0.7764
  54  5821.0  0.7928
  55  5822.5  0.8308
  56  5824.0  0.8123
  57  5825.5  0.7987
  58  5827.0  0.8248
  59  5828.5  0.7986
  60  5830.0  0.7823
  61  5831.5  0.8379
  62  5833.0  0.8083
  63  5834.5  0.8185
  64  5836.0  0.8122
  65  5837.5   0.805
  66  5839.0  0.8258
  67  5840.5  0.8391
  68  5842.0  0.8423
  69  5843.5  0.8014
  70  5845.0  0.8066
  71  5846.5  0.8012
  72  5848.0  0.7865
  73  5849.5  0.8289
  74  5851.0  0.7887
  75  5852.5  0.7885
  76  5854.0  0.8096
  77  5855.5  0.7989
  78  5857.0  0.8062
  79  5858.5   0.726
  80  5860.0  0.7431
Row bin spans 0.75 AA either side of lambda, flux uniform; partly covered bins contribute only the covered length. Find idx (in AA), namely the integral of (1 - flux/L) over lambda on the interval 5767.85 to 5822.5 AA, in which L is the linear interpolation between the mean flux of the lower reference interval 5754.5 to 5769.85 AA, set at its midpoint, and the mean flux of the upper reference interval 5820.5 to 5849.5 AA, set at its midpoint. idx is 0.2 AA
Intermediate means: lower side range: 0.805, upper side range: 0.812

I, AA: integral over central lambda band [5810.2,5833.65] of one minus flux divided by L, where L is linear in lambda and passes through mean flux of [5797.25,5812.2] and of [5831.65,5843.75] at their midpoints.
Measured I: 0.4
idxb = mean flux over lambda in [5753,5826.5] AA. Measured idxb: 0.804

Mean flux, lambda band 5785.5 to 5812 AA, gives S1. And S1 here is 0.813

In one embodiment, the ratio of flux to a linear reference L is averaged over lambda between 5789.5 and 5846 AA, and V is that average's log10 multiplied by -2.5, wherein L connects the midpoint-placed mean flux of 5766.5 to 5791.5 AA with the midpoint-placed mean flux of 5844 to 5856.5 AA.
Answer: -0.01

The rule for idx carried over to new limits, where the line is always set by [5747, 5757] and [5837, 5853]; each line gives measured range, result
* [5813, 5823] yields 0.1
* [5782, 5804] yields -0.2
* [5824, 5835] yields 0.0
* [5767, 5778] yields -0.1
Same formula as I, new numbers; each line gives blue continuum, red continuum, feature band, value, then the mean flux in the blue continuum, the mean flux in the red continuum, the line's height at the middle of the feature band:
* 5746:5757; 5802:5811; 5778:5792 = 0.3 AA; 0.809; 0.817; 0.814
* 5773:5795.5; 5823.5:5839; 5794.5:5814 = -0.3 AA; 0.798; 0.811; 0.803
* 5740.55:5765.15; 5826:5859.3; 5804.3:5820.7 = 0.1 AA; 0.806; 0.806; 0.806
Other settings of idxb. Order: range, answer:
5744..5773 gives 0.808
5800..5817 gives 0.814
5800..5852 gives 0.81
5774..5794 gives 0.796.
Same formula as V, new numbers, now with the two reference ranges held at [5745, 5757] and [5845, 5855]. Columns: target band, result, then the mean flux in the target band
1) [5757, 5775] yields 0.01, 0.803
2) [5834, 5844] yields -0.03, 0.821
